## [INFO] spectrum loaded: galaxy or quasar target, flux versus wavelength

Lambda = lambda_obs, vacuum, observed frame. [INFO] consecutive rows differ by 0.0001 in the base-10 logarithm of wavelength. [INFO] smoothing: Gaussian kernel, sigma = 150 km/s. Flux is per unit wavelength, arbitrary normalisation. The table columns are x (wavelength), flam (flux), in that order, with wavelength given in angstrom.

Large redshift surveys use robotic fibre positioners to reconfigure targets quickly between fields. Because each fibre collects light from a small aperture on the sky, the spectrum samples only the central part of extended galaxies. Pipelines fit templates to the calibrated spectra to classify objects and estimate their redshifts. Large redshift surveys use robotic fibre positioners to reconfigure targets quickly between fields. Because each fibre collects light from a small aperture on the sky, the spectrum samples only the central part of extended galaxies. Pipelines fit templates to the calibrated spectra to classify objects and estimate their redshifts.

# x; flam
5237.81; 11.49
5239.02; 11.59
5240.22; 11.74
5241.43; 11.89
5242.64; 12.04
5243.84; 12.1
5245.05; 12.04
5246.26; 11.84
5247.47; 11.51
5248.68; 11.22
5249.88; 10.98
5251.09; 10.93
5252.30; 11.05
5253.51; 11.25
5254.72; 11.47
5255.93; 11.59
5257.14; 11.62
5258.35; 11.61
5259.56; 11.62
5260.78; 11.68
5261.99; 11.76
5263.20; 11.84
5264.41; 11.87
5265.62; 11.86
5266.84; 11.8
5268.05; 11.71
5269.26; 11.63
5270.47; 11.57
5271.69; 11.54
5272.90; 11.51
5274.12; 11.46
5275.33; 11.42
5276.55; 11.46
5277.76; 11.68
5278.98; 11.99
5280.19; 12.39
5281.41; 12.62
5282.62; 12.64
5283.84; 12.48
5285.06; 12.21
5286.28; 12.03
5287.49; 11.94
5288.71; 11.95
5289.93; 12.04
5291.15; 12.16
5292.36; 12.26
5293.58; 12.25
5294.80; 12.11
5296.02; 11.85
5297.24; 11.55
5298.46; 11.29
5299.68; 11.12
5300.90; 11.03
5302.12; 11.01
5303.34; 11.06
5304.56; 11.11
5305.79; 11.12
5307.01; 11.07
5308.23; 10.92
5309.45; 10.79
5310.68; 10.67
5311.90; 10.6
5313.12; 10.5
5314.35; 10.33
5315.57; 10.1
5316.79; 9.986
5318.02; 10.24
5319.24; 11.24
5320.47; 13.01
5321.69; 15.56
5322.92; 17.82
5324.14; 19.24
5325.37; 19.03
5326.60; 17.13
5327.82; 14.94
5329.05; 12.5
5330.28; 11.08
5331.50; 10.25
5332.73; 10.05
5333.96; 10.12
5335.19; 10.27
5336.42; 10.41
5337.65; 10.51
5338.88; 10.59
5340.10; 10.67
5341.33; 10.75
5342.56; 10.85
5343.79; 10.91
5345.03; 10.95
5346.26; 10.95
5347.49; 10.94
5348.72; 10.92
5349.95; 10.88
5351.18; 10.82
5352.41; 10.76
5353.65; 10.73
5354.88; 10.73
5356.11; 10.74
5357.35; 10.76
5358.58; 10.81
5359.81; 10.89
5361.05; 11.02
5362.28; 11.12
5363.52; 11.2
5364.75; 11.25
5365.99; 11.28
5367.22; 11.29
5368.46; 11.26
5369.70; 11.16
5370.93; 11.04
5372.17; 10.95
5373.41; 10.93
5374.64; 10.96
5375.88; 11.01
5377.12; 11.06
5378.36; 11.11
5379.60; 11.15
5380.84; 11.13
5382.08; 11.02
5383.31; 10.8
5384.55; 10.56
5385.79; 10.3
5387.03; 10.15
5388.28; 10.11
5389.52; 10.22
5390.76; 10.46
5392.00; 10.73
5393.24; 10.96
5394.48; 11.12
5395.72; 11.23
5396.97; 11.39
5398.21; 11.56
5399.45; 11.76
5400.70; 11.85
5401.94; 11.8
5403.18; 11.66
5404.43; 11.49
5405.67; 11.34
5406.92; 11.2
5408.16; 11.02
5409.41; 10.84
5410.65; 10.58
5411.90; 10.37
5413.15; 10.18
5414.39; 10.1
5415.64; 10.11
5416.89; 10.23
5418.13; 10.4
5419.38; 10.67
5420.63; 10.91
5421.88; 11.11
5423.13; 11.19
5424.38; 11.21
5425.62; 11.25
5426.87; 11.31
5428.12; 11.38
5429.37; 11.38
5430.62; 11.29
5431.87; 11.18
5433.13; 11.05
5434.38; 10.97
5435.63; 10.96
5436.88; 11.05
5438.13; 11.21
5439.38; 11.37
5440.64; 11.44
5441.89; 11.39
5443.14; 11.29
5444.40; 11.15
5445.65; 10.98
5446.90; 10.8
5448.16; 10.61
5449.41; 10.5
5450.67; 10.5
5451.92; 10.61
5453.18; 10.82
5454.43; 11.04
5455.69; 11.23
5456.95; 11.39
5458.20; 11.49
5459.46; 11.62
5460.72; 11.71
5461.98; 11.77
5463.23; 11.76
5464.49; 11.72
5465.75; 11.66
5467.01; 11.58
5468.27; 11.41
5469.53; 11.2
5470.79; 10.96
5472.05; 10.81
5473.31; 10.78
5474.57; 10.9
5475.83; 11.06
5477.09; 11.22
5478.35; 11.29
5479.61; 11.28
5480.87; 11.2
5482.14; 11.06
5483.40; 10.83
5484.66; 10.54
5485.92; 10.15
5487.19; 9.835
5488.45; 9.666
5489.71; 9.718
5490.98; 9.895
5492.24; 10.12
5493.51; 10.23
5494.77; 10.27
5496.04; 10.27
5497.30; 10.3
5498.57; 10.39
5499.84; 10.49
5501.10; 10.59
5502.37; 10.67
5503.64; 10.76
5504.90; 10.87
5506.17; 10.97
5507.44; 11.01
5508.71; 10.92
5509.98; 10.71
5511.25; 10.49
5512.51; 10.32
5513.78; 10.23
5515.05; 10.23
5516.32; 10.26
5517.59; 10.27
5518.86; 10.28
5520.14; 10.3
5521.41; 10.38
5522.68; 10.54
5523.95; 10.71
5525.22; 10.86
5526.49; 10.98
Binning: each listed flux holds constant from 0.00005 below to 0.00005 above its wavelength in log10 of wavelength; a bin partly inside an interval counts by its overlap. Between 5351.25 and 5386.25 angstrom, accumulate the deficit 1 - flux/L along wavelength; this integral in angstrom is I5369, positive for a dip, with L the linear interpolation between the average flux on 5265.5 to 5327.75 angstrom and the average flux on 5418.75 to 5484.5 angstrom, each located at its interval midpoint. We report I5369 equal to 2.2 angstrom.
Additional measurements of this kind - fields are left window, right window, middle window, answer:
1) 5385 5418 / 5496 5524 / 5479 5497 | 0.4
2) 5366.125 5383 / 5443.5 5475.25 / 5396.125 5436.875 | 0.2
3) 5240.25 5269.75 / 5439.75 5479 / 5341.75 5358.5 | 0.8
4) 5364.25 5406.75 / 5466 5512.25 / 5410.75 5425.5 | 0.4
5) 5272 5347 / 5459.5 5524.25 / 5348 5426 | 3.0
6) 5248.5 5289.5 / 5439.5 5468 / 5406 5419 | 0.9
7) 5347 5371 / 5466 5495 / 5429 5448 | -0.6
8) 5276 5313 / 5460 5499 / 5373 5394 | 0.9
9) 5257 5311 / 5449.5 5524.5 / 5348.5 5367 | 0.7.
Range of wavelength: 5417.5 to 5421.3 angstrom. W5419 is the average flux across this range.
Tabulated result 10.7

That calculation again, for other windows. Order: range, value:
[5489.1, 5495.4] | 10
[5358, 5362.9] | 11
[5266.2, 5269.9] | 11.7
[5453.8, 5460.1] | 11.4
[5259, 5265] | 11.7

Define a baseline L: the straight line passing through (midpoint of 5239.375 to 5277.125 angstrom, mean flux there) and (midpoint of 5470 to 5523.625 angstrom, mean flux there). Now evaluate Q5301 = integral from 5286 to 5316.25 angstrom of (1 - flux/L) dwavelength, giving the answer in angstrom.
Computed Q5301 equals 0.3 angstrom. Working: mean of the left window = 11.6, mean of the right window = 10.6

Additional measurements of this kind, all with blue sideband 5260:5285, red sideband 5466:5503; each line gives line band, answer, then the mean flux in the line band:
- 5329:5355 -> 1.7 angstrom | 10.7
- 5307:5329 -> -2.7 angstrom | 13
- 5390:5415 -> 0.1 angstrom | 11.1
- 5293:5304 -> 0.2 angstrom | 11.5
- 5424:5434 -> -0.3 angstrom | 11.3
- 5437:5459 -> -0.4 angstrom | 11.1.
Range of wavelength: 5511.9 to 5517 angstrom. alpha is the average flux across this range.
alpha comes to 10.3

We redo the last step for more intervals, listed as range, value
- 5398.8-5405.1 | 11.7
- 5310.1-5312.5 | 10.6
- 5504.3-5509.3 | 10.9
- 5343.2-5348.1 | 10.9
